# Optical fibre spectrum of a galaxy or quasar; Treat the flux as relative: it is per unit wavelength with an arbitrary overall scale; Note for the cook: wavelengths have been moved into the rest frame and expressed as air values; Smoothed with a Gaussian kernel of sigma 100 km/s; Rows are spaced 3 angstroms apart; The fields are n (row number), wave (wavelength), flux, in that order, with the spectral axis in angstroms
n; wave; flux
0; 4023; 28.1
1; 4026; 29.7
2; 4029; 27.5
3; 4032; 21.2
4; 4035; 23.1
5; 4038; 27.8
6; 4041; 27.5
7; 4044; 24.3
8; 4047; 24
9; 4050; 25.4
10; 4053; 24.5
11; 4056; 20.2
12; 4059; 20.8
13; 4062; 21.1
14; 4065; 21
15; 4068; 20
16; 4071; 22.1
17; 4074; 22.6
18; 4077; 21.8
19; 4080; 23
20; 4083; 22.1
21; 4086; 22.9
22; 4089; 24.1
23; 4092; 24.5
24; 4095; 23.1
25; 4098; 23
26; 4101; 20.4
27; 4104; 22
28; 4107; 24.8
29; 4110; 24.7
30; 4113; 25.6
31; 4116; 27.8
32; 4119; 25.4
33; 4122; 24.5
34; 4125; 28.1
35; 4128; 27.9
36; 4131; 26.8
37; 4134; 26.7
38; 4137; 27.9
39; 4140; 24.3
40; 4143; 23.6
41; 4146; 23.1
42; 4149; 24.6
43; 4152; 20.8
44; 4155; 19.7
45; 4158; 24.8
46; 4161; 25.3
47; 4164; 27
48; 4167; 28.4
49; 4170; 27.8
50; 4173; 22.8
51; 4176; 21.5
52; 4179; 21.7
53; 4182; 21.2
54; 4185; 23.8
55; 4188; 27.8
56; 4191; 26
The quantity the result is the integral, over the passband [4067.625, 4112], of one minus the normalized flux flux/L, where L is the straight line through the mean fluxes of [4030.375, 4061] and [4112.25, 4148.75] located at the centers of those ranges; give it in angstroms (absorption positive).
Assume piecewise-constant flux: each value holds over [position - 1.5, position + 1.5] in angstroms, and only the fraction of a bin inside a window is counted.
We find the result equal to 3.7 angstroms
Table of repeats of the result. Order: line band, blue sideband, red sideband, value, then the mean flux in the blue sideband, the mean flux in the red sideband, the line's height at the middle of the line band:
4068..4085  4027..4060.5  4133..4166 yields 1.5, 24.3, 24.4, 24.3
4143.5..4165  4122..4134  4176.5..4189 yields 1.5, 27.1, 23.3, 25.3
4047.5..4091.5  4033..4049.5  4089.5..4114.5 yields 3.7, 25.2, 23.5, 24.4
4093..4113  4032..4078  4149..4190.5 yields 0.2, 23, 24.1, 23.5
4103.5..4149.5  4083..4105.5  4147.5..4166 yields -4.4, 22.8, 23.8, 23.3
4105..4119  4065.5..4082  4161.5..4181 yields -1.5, 21.9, 24.8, 23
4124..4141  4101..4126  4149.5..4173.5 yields -1.5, 25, 24.7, 24.9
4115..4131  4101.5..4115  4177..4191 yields -1.8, 24.1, 23.8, 24.1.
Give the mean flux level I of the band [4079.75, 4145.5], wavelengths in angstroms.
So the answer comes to 24.7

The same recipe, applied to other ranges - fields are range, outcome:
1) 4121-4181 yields 24.8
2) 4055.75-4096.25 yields 22.1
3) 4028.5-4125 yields 23.6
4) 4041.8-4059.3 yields 23.5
